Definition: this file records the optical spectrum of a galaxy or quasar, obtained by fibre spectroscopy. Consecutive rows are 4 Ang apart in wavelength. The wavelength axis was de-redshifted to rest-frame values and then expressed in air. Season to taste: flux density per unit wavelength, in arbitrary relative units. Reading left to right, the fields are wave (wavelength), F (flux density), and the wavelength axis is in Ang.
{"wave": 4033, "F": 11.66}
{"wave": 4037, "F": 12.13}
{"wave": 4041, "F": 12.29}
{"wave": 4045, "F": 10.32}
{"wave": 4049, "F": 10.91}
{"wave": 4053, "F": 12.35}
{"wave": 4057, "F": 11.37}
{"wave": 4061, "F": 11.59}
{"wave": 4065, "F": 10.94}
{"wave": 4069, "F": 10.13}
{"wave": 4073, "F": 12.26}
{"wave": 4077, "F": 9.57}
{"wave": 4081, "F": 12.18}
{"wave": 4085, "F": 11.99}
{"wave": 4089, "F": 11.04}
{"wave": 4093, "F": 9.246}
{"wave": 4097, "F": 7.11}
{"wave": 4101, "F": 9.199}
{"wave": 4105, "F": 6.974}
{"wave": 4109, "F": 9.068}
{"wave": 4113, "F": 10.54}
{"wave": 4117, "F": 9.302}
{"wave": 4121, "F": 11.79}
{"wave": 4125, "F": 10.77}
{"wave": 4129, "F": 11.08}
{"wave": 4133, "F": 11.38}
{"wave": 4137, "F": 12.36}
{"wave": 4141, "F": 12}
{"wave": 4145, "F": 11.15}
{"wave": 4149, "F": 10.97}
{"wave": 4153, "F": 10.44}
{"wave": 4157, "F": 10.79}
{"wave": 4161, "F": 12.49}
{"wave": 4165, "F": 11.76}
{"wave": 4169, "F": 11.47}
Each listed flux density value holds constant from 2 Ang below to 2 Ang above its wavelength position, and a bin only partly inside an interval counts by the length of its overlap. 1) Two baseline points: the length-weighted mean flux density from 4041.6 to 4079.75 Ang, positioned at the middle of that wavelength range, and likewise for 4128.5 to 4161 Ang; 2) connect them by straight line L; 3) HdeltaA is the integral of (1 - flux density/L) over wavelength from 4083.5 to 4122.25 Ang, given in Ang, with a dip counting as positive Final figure 5.80 Ang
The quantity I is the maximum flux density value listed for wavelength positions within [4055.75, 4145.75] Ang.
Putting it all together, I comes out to 12.36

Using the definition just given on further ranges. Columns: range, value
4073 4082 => 12.26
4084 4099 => 11.99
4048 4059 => 12.35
